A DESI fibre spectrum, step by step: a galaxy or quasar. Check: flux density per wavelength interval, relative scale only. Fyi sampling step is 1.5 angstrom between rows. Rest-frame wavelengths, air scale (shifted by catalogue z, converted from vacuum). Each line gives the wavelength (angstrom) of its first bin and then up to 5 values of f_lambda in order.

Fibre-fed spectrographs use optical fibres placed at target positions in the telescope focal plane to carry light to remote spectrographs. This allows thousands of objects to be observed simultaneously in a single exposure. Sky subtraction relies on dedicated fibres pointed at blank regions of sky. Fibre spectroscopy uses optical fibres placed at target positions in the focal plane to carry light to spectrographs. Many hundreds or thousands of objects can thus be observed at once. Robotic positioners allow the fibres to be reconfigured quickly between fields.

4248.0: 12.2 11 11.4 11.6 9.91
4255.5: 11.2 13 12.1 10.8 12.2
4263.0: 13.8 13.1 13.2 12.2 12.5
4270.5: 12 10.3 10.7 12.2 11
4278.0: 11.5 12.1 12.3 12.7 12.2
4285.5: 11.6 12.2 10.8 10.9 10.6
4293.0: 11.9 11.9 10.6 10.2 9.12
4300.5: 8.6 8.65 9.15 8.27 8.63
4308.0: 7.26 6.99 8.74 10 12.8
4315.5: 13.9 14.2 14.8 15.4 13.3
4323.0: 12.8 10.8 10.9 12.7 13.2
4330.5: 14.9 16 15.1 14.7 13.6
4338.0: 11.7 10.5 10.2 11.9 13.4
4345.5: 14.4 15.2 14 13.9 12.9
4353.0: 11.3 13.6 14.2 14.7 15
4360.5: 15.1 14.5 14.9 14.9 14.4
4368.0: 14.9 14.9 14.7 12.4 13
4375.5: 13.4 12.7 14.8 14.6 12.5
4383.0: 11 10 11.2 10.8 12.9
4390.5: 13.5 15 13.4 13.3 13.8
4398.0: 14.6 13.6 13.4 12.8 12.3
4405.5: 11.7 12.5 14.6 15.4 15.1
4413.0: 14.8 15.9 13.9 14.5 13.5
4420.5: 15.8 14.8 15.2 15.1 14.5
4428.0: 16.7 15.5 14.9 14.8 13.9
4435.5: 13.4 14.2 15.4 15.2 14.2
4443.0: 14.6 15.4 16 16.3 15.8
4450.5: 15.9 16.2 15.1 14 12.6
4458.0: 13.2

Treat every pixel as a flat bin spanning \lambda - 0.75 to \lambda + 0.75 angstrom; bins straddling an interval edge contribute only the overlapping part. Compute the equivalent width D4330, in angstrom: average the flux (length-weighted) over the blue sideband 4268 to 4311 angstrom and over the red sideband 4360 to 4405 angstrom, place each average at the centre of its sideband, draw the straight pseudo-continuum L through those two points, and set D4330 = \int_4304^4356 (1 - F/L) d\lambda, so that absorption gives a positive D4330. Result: -2.5 angstrom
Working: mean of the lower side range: 10.6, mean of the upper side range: 13.4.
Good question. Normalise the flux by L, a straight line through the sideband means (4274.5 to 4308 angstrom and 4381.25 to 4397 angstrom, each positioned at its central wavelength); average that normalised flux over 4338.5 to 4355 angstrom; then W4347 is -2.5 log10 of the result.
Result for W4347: -0.10 mag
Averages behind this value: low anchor 10.7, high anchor 12.5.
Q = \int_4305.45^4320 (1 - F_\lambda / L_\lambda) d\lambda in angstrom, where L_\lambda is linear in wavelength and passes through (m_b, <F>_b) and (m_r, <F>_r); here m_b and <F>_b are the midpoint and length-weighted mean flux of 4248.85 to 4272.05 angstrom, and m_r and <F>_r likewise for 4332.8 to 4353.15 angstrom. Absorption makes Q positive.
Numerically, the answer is 1.9 angstrom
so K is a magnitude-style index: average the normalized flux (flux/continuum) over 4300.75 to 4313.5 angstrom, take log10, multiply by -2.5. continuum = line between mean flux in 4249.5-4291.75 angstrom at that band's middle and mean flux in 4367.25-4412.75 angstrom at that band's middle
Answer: 0.39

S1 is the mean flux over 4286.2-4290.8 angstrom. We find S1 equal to 11.3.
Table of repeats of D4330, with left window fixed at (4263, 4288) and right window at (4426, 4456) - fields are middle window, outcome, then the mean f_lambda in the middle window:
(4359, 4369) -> -0.83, 14.8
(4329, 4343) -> -0.07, 13.2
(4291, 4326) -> 5.09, 10.8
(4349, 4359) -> -0.06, 13.6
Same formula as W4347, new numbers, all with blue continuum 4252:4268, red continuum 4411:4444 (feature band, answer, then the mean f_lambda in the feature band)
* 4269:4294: 0.08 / 11.6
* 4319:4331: 0.01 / 13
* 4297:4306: 0.39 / 8.95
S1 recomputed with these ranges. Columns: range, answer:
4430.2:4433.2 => 14.9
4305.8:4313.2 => 8.31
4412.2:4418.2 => 14.8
